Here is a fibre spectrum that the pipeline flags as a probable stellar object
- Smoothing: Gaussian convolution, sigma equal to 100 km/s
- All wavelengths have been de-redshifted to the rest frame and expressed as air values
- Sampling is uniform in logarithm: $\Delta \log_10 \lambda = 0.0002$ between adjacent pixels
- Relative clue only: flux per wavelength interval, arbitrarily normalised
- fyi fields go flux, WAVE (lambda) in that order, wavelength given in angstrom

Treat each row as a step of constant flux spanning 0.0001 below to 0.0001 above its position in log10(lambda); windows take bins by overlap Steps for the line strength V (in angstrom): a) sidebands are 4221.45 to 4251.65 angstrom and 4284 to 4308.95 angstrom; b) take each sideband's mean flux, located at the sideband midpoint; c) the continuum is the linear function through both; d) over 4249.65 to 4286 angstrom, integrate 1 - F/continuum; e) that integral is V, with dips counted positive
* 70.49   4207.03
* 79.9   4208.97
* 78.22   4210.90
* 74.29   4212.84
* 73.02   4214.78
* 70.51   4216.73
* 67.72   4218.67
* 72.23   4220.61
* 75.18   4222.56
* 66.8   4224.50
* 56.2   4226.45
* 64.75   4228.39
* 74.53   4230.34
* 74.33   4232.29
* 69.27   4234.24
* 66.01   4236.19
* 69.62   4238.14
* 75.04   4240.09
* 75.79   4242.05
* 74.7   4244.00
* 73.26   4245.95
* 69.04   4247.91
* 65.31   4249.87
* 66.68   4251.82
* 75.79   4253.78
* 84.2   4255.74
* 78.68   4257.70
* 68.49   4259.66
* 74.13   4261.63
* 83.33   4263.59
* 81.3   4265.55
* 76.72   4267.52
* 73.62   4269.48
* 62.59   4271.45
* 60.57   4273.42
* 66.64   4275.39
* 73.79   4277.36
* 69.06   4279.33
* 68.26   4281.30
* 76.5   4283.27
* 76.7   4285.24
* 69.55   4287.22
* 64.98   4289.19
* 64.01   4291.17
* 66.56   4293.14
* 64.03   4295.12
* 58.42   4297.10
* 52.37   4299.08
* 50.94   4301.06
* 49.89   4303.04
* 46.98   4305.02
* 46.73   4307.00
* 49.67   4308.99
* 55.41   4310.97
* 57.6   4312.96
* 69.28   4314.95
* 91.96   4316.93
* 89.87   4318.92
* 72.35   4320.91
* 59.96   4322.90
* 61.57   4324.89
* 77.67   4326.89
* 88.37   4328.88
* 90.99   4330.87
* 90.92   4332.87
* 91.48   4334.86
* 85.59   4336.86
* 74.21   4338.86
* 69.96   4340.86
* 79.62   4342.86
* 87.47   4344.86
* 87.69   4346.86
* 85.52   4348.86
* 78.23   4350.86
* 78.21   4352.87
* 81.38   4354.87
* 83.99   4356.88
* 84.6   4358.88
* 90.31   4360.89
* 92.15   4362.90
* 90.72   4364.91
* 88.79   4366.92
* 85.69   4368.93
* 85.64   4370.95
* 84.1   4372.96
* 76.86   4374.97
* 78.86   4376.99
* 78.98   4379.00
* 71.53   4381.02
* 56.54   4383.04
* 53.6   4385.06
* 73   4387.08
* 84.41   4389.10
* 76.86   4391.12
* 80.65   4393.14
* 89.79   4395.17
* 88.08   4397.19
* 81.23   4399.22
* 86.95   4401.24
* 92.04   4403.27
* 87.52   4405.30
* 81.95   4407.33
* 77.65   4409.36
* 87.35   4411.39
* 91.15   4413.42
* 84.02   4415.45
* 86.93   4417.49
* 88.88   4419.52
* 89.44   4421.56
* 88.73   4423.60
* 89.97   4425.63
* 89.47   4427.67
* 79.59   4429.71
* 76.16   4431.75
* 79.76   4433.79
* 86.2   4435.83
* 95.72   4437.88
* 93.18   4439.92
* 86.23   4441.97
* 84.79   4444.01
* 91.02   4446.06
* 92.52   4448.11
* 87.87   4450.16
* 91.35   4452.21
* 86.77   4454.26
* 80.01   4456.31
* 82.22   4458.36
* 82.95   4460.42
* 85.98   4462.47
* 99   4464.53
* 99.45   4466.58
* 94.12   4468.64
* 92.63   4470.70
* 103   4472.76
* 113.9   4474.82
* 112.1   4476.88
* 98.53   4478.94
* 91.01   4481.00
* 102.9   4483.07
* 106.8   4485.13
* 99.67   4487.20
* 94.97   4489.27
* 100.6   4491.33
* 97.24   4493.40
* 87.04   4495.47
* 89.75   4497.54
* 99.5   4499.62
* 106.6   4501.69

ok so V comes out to -4.90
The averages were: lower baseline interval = 69.9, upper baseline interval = 59.1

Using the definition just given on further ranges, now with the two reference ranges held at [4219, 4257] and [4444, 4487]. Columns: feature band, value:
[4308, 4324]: 2.21 angstrom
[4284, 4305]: 4.25 angstrom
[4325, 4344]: -0.29 angstrom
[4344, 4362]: -0.27 angstrom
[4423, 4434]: 0.81 angstrom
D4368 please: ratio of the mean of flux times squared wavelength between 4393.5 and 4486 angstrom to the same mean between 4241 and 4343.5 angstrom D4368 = 1.4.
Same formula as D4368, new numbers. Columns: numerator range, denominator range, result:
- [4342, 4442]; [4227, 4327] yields 1.29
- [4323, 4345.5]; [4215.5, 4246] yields 1.20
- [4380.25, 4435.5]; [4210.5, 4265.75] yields 1.23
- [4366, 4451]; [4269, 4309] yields 1.41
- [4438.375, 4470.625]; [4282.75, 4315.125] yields 1.61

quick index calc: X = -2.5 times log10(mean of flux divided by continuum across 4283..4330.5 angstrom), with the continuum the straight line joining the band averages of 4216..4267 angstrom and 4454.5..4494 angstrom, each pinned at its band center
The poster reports 0.208 mag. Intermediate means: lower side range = 72.1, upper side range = 96.5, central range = 65.2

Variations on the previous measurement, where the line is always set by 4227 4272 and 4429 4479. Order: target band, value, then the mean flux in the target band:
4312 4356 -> 0.01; 79.6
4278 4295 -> 0.10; 69.3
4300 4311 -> 0.49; 49.5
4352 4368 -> -0.05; 86.4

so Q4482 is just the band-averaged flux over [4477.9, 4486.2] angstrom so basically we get 99.8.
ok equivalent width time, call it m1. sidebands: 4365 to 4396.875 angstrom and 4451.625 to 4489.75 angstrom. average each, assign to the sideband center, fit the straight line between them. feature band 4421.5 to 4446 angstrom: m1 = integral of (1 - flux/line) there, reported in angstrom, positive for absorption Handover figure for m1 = 0.5 angstrom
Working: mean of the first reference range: 78.3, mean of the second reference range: 95.7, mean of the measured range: 86.7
